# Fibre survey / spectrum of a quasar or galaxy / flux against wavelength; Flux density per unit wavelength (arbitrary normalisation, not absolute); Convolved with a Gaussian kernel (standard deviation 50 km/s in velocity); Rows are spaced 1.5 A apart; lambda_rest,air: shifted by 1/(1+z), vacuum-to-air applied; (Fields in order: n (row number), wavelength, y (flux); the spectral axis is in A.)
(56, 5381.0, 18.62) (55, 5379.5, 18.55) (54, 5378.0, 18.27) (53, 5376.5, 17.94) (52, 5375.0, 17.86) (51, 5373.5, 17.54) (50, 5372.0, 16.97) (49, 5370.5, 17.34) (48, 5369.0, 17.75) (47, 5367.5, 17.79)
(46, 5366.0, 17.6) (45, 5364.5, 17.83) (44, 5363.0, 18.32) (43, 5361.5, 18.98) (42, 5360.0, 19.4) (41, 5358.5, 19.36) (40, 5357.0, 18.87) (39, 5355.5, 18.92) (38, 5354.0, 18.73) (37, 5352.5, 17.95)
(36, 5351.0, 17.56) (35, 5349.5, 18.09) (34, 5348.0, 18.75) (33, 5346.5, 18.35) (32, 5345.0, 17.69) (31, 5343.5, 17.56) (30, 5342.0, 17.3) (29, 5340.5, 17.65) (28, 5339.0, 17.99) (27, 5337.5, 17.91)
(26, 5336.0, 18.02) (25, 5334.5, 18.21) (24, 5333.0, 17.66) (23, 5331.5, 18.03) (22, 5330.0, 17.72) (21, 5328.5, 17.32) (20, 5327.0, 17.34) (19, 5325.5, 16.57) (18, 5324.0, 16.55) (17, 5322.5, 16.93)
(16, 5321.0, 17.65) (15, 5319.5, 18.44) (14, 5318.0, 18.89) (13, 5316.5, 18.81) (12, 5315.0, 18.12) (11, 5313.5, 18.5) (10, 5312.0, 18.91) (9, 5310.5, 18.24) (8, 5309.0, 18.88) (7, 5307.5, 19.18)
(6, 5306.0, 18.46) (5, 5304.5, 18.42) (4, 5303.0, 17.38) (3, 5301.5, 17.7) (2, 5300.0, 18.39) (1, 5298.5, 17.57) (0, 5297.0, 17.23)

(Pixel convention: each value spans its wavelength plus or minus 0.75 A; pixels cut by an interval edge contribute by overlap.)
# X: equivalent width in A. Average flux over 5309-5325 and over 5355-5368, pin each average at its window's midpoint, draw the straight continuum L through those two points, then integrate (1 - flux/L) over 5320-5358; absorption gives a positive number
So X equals 1.1 A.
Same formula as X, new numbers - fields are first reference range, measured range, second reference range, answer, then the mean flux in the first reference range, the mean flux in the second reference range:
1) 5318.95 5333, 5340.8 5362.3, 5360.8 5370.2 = -0.71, 17.4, 18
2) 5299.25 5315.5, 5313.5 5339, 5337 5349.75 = 0.49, 18.4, 17.9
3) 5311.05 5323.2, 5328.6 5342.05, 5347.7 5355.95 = 0.33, 18.3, 18.3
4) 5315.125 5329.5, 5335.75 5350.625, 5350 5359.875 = 0.28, 17.6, 18.6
